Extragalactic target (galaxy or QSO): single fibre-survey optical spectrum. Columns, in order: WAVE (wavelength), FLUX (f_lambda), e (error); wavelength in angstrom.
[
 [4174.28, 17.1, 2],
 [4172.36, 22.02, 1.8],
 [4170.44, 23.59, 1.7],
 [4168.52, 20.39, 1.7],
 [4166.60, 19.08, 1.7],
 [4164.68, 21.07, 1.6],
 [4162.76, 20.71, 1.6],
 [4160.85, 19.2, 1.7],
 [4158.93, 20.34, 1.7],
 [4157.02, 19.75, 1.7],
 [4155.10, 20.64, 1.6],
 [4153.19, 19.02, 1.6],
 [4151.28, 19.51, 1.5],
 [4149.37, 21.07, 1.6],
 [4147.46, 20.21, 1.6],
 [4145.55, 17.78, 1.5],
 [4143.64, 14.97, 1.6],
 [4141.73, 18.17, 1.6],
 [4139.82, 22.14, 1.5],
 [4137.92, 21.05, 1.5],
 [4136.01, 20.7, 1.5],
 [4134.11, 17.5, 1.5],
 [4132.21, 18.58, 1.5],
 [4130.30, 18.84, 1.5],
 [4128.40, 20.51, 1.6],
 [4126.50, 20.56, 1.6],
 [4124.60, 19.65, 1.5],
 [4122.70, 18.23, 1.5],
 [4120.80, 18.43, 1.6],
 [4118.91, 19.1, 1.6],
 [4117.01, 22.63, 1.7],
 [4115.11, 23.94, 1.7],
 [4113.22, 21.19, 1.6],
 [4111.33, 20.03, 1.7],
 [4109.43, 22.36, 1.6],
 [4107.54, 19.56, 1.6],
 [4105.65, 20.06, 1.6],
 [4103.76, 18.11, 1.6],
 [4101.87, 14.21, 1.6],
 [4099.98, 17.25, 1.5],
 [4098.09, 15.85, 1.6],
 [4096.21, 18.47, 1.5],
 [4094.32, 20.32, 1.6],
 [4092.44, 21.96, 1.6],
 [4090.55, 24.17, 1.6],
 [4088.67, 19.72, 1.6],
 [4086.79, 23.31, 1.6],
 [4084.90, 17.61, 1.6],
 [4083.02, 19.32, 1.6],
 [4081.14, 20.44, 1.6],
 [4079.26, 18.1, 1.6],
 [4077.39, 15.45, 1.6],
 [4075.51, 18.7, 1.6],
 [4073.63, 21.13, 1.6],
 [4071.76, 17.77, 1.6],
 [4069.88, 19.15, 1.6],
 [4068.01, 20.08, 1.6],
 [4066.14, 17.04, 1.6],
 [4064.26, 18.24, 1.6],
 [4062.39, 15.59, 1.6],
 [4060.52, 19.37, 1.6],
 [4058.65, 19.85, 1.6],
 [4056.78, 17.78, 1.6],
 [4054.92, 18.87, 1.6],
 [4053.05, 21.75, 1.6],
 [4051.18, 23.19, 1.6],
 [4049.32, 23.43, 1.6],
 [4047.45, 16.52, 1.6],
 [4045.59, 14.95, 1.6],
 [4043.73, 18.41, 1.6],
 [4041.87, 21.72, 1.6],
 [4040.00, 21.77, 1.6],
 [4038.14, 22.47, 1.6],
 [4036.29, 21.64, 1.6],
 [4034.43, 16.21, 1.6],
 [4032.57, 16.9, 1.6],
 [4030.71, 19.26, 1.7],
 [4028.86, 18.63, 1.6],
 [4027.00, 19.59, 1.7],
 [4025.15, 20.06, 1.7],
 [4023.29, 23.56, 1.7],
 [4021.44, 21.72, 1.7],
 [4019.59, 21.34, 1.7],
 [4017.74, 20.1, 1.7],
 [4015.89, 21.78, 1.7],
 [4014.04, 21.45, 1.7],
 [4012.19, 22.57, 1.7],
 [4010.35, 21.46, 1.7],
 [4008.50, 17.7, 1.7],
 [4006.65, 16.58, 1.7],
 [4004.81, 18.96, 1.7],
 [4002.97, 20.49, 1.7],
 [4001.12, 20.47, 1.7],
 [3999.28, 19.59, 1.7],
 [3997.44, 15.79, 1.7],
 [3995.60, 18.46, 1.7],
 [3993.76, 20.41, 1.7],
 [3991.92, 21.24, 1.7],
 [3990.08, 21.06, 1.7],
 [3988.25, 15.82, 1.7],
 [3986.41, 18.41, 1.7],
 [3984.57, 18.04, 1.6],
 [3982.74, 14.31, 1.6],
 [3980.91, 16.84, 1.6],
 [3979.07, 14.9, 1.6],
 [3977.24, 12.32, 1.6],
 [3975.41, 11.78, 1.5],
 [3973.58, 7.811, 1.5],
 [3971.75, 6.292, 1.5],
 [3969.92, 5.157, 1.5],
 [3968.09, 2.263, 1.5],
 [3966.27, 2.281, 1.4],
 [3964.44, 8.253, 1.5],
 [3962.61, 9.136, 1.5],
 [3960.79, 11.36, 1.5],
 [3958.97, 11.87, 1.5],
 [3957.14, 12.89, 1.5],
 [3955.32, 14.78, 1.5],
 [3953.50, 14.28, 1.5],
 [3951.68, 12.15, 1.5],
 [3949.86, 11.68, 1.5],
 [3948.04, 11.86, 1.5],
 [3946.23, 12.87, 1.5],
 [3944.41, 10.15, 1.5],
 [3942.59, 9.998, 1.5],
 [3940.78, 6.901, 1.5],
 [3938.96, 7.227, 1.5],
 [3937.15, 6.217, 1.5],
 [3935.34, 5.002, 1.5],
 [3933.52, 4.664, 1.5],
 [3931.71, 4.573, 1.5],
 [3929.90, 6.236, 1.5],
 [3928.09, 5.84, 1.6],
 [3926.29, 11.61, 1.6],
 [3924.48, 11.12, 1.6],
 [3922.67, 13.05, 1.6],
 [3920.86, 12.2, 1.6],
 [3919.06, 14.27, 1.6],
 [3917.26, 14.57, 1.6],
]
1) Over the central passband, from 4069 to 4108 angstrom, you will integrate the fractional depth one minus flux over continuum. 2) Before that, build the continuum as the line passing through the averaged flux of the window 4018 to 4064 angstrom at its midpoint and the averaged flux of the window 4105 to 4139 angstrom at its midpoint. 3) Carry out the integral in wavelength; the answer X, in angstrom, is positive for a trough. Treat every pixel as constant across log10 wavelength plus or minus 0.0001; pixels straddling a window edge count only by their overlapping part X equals 1.8 angstrom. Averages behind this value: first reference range 19.8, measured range 19.1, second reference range 20.2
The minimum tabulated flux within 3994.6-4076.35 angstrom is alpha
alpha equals 14.95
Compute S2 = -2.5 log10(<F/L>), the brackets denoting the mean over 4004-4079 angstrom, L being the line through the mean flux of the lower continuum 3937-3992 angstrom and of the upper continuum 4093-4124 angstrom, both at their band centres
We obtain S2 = -0.24 mag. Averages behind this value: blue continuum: 11.6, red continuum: 19.4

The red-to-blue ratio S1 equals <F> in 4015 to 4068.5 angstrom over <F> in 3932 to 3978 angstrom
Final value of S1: 2.2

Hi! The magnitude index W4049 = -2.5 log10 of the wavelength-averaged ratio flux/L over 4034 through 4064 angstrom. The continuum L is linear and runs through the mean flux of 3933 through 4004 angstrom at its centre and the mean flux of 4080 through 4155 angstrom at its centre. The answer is -0.198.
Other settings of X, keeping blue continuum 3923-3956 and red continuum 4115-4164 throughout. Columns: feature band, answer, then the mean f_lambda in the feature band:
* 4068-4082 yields -2.1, 18.8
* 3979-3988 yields -3.9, 16.6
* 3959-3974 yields 5.4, 6.84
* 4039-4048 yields -2.5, 18.8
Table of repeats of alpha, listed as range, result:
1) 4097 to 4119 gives 14.21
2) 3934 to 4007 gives 2.263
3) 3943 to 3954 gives 10.15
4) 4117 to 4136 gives 17.5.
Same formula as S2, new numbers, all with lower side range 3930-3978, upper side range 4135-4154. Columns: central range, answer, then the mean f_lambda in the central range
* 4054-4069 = -0.23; 18.4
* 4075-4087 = -0.17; 18.7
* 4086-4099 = -0.23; 20.5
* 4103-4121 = -0.17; 20.7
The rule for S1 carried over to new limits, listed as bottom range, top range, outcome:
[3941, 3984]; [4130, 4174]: 1.86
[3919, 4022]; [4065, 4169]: 1.45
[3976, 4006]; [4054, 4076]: 1.04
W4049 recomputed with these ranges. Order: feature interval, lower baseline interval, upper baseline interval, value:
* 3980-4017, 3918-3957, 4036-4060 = -0.22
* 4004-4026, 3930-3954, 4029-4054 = -0.21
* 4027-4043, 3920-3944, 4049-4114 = -0.24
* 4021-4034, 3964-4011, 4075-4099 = -0.18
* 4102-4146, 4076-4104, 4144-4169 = -0.02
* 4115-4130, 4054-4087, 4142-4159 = -0.06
